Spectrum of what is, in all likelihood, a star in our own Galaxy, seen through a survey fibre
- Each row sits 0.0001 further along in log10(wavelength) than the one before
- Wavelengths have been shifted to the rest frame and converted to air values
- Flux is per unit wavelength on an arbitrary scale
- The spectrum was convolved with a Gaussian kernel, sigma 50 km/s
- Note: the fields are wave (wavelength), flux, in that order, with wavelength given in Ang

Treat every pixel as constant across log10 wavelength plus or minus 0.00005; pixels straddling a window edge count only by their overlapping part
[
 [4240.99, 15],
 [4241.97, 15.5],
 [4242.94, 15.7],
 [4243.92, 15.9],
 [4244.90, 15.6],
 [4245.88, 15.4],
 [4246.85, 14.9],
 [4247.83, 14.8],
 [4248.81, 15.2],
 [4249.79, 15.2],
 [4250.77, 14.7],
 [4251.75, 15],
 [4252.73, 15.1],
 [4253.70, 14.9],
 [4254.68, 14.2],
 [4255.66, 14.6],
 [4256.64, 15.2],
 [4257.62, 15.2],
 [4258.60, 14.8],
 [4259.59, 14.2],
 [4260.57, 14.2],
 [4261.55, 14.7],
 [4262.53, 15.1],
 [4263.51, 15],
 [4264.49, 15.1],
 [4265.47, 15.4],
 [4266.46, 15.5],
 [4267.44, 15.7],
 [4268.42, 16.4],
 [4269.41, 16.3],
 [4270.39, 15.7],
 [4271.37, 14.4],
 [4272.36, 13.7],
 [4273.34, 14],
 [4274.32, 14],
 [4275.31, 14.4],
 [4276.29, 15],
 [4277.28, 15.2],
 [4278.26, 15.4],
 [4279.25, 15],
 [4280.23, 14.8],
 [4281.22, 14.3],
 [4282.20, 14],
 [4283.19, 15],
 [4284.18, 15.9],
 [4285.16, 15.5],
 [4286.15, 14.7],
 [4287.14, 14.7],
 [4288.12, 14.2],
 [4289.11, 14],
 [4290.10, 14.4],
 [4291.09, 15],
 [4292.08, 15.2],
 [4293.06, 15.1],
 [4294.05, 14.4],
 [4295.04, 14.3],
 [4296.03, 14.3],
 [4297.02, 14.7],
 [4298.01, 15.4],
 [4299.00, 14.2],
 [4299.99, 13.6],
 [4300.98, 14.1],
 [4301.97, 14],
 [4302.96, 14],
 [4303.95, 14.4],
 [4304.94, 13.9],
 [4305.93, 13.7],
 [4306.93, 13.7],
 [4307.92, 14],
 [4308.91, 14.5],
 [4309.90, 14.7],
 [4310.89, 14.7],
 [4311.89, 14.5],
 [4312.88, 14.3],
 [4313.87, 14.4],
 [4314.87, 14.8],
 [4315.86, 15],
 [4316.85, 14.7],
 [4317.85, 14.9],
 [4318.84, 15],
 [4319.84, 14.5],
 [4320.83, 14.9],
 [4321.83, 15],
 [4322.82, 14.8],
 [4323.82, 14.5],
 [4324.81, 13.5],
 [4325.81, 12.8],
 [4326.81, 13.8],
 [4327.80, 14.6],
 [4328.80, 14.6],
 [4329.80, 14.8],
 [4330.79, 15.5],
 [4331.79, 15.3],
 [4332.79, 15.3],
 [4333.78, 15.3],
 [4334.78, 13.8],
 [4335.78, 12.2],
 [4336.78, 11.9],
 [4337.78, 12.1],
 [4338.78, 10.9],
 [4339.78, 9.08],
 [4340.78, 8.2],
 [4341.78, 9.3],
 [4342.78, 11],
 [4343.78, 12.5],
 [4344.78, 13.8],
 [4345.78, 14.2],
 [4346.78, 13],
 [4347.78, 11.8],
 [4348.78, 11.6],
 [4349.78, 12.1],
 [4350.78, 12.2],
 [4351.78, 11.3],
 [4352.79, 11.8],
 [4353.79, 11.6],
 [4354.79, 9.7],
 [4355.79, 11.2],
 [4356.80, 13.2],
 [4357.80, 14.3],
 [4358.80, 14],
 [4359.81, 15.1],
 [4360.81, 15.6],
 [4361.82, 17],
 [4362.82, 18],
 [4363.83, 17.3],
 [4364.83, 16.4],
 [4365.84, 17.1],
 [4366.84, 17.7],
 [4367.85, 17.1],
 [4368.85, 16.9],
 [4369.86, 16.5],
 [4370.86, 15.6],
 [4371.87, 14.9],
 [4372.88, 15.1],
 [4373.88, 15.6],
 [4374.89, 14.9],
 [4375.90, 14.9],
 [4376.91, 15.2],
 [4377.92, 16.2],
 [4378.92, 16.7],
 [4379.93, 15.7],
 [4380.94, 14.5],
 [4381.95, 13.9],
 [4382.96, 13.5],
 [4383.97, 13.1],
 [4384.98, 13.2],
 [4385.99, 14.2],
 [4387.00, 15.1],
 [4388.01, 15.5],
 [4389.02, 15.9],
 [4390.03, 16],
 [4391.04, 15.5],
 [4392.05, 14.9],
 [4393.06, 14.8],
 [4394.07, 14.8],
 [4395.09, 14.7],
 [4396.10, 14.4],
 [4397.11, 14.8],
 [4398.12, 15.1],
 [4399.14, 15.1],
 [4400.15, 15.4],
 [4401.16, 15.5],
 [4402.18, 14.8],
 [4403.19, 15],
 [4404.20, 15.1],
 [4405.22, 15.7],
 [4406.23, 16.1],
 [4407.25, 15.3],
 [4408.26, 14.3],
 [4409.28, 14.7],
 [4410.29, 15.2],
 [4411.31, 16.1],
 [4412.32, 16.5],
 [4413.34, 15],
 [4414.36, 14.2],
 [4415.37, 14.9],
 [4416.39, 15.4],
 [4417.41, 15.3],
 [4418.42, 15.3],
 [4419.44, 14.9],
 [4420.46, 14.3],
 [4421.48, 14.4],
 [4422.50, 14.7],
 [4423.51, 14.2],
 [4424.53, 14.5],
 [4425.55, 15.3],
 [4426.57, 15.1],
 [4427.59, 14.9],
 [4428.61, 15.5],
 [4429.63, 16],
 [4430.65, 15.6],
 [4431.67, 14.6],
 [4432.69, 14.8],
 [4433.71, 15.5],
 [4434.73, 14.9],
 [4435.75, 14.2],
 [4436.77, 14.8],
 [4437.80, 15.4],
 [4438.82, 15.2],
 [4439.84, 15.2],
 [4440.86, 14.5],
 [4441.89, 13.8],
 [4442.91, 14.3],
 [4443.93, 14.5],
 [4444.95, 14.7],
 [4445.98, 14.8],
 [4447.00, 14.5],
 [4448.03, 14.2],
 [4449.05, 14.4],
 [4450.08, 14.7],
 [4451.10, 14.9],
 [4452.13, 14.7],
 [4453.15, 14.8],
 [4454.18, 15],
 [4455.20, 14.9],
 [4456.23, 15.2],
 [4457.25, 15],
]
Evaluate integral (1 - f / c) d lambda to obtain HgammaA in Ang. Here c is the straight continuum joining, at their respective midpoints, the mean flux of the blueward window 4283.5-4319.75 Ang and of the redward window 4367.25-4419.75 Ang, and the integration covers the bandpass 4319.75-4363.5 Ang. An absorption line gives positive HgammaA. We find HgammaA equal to 4.7 Ang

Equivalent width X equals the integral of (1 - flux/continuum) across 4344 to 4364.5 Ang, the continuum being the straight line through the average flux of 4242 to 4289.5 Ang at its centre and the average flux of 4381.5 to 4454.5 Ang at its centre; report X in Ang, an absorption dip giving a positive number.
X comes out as 2.0 Ang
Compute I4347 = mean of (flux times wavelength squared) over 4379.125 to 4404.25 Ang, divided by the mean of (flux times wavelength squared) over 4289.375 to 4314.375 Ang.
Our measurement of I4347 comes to 1.08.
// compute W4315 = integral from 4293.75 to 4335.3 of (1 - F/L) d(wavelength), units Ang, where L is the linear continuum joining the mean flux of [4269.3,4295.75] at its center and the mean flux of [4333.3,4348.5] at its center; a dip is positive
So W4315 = -4.1 Ang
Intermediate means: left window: 14.7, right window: 11.9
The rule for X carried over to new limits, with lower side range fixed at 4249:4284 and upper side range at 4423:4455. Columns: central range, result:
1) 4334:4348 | 2.92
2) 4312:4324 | 0.12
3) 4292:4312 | 0.75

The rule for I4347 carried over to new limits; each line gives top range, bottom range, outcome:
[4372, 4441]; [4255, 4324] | 1.08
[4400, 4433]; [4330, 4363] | 1.22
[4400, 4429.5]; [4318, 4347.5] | 1.18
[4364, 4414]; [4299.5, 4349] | 1.16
